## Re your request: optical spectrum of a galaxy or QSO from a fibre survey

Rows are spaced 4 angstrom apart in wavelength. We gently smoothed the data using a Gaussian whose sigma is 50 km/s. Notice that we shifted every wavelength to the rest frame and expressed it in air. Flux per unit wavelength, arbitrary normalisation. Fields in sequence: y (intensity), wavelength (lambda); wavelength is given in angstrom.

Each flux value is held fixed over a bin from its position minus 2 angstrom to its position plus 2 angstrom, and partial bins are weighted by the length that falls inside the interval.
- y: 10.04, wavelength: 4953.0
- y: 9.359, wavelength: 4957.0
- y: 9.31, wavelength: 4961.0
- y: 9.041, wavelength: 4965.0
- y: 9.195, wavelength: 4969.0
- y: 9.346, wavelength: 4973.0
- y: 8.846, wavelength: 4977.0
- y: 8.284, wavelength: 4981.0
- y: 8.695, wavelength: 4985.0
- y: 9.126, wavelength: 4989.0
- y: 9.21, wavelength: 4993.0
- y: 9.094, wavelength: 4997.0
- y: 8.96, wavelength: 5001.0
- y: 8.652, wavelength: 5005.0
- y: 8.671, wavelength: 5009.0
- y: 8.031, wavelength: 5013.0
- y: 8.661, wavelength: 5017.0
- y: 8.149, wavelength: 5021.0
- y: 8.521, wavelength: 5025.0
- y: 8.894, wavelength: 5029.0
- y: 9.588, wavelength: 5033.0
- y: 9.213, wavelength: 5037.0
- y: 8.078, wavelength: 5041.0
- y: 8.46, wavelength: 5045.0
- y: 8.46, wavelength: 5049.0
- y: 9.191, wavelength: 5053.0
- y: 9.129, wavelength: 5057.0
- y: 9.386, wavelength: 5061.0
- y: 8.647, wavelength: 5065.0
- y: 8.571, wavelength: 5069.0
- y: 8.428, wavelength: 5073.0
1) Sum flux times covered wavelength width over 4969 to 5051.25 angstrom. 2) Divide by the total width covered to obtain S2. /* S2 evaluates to 8.76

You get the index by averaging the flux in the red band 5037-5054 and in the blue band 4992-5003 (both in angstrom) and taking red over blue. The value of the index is 0.95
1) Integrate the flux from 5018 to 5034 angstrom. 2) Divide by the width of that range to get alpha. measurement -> 8.73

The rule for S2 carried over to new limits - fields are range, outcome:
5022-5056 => 8.79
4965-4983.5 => 8.93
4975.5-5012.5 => 8.8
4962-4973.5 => 9.18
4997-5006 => 8.89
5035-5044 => 8.62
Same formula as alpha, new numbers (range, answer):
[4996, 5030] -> 8.6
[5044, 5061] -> 8.9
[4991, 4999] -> 9.15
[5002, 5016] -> 8.5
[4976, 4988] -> 8.63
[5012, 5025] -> 8.34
